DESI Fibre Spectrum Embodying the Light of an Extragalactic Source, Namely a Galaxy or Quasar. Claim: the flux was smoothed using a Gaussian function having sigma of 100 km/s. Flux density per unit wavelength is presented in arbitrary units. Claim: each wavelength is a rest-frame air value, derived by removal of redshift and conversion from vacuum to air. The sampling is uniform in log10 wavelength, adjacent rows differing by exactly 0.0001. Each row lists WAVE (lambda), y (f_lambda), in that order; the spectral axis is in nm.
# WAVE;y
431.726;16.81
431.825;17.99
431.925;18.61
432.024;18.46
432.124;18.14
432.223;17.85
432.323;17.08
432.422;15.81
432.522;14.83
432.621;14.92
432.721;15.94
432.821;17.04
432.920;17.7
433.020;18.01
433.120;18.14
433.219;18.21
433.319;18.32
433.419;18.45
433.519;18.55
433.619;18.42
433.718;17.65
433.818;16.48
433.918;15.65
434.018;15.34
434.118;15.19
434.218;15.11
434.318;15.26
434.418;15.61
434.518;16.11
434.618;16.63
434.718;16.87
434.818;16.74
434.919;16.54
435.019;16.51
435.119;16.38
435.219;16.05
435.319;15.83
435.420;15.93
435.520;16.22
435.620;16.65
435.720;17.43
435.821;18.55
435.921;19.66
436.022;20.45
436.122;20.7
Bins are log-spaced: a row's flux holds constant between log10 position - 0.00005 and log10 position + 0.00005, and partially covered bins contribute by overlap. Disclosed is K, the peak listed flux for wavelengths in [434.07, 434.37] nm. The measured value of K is 15.26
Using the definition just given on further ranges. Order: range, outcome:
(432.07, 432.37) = 18.14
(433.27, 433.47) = 18.45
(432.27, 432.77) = 17.08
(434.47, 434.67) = 16.63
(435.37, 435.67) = 16.65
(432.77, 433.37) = 18.32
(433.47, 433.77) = 18.55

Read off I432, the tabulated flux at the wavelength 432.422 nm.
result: 15.81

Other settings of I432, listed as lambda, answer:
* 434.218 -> 15.11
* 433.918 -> 15.65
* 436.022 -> 20.45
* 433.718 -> 17.65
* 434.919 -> 16.54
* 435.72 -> 17.43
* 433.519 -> 18.55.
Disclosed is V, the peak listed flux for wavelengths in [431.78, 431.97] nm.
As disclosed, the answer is 18.61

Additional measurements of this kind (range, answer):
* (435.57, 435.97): 19.66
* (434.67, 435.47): 16.87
